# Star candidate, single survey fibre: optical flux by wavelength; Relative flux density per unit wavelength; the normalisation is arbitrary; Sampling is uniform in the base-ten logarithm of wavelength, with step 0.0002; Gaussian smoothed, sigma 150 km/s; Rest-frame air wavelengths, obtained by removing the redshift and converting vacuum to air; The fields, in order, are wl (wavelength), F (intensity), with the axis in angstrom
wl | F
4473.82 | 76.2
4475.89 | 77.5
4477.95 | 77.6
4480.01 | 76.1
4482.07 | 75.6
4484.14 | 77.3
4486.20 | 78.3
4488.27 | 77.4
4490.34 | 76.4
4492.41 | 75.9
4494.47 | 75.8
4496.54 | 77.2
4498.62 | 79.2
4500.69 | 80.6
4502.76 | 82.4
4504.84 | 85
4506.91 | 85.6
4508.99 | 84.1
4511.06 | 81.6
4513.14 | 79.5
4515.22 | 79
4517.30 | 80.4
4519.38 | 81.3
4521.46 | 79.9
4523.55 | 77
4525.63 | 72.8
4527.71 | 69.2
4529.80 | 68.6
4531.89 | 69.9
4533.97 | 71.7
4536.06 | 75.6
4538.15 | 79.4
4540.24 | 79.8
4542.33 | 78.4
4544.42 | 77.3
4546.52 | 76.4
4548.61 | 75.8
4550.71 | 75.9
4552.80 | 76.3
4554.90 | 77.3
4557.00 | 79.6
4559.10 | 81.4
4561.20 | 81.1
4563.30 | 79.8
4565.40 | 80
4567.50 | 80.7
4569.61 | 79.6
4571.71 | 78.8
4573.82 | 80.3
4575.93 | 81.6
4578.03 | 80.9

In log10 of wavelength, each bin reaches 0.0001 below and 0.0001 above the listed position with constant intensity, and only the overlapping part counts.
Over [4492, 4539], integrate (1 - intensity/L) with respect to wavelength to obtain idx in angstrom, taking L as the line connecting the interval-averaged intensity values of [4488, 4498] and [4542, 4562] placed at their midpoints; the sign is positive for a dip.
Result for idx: -0.5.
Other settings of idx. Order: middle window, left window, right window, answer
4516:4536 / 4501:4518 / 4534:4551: 1.3 angstrom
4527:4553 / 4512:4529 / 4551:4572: 1.1 angstrom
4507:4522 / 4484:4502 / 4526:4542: -1.1 angstrom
